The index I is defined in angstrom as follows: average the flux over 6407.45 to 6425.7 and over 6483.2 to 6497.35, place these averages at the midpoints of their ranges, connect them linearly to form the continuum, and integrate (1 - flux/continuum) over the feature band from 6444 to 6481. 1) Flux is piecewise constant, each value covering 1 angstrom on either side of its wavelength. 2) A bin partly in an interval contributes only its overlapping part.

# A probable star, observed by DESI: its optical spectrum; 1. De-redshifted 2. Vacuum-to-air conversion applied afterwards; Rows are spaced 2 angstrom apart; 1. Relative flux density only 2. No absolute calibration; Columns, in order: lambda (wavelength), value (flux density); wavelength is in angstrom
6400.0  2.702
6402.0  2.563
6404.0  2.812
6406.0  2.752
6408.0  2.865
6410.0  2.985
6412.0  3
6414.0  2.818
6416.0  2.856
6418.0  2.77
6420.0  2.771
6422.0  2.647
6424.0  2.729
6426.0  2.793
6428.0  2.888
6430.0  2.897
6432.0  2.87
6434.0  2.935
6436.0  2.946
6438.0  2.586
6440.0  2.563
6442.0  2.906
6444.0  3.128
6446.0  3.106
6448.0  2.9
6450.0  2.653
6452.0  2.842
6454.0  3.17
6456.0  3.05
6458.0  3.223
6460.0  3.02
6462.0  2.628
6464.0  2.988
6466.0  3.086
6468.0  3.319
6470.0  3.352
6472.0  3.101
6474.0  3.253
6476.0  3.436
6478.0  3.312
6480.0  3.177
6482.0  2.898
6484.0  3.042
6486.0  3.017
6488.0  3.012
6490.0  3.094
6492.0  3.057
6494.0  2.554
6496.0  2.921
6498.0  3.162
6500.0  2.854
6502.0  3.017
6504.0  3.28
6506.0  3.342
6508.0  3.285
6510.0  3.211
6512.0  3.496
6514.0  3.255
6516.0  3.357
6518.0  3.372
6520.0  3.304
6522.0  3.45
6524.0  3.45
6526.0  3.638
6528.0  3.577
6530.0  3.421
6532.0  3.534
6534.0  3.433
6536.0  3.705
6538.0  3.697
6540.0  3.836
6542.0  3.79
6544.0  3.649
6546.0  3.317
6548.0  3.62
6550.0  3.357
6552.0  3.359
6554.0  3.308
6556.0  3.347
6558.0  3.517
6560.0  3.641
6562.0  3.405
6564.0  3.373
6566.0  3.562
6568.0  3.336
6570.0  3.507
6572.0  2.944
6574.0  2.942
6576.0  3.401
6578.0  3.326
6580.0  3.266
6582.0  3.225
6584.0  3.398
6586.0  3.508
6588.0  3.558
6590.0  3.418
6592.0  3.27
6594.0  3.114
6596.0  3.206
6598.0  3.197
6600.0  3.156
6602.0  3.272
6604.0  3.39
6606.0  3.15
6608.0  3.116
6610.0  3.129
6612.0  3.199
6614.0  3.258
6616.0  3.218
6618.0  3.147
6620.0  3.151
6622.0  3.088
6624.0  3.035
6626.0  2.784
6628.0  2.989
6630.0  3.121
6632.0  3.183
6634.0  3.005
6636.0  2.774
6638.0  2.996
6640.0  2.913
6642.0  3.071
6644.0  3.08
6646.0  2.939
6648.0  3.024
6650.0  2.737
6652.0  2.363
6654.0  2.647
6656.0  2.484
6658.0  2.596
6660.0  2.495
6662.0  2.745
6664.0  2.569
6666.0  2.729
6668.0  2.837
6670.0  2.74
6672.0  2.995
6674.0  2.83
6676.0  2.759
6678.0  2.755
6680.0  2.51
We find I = -2.3 angstrom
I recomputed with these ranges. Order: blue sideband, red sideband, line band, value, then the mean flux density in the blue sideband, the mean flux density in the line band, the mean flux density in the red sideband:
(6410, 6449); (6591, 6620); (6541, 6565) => -2.9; 2.85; 3.47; 3.2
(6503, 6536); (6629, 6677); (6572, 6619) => -2.7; 3.41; 3.25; 2.82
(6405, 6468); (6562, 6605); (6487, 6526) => -1.3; 2.89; 3.19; 3.31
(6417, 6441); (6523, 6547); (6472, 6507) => 1.7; 2.78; 3.08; 3.59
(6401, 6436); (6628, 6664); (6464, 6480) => -2.4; 2.82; 3.24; 2.83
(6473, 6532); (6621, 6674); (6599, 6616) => -1.5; 3.22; 3.21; 2.84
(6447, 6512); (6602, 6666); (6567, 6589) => -2.3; 3.08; 3.31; 2.95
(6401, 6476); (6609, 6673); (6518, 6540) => -4.6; 2.92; 3.53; 2.91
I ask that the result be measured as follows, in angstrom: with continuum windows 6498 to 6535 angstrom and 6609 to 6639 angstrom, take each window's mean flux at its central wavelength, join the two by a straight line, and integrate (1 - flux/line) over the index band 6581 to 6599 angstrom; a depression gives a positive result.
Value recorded -0.9 angstrom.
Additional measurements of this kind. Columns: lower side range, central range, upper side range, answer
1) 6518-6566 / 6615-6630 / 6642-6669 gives -0.6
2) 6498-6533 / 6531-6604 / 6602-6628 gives -3.8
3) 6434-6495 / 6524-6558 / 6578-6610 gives -3.9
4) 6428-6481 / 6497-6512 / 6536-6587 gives 0.1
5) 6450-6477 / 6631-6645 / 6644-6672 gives -1.3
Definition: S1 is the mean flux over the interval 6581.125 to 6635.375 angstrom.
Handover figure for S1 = 3.19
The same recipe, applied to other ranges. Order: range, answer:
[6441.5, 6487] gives 3.07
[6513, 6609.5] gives 3.39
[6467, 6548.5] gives 3.31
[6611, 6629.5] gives 3.1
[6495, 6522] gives 3.23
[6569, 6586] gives 3.27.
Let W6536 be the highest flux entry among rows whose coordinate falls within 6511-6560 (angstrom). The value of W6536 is 3.836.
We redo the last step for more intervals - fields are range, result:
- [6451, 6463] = 3.223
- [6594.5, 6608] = 3.39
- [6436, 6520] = 3.496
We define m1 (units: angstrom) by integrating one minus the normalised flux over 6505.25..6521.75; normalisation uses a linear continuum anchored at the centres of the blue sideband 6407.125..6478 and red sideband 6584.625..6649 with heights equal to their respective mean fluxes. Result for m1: -1.7 angstrom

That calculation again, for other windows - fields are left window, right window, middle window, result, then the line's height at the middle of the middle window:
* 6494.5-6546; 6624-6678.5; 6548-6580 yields -1.6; 3.2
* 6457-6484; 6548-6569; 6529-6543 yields -1.2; 3.35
